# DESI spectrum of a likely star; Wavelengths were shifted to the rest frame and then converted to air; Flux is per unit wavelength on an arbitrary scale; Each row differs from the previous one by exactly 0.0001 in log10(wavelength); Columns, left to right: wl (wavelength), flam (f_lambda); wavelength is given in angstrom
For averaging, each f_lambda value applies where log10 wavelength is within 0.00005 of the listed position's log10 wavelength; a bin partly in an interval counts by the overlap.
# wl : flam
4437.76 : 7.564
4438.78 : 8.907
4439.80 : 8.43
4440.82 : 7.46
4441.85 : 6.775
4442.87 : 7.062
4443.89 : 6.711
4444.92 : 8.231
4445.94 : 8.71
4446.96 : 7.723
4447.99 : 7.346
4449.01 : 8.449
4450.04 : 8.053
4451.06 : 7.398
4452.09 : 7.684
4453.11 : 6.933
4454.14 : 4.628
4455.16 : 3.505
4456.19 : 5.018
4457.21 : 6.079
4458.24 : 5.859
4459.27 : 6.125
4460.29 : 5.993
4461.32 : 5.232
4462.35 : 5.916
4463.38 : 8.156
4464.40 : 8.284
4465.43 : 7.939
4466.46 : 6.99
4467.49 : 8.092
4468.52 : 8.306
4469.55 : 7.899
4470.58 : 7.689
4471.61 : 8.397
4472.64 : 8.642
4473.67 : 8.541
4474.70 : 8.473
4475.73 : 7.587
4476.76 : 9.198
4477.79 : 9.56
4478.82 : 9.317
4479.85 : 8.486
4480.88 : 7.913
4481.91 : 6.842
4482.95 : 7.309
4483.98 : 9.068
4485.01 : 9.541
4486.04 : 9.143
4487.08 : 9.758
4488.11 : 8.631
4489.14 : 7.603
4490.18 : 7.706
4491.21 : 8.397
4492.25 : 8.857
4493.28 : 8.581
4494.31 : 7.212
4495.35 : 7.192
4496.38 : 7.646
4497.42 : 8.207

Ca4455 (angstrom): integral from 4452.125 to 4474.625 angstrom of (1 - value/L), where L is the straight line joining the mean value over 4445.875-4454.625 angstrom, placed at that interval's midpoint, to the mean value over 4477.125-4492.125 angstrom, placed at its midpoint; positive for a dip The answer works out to 2.7 angstrom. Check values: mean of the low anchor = 7.38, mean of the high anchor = 8.53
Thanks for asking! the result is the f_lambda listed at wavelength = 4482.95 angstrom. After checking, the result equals 7.309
